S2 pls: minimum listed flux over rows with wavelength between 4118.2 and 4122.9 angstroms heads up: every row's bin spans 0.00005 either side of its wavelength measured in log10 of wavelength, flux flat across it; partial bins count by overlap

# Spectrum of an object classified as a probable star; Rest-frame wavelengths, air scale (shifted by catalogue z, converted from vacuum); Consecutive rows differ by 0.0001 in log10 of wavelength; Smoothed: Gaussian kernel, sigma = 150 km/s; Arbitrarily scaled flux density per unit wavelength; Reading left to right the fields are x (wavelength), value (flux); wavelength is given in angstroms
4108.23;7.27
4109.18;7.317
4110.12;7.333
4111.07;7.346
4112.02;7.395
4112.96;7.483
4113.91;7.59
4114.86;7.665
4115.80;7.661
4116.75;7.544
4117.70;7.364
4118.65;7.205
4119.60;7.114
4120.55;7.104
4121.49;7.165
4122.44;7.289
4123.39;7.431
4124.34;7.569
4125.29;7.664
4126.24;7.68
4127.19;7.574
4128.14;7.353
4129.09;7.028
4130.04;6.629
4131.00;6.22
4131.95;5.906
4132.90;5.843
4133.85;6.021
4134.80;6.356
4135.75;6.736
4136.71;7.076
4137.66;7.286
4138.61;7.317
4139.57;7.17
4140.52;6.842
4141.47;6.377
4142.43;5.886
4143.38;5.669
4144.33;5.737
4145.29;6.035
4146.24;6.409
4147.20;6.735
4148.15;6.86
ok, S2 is 7.104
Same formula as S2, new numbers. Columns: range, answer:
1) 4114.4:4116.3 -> 7.661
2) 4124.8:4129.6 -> 7.028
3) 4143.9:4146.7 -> 5.737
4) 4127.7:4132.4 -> 5.906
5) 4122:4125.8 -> 7.289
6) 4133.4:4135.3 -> 6.021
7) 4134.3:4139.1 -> 6.356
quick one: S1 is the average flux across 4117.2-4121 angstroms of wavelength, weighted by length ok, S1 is 7.19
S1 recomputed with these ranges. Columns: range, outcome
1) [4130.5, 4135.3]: 6.07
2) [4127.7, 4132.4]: 6.62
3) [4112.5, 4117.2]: 7.59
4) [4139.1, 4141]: 7.03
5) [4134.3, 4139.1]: 6.94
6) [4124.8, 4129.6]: 7.46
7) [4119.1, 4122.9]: 7.18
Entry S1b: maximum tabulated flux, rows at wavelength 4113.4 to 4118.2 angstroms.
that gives 7.665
